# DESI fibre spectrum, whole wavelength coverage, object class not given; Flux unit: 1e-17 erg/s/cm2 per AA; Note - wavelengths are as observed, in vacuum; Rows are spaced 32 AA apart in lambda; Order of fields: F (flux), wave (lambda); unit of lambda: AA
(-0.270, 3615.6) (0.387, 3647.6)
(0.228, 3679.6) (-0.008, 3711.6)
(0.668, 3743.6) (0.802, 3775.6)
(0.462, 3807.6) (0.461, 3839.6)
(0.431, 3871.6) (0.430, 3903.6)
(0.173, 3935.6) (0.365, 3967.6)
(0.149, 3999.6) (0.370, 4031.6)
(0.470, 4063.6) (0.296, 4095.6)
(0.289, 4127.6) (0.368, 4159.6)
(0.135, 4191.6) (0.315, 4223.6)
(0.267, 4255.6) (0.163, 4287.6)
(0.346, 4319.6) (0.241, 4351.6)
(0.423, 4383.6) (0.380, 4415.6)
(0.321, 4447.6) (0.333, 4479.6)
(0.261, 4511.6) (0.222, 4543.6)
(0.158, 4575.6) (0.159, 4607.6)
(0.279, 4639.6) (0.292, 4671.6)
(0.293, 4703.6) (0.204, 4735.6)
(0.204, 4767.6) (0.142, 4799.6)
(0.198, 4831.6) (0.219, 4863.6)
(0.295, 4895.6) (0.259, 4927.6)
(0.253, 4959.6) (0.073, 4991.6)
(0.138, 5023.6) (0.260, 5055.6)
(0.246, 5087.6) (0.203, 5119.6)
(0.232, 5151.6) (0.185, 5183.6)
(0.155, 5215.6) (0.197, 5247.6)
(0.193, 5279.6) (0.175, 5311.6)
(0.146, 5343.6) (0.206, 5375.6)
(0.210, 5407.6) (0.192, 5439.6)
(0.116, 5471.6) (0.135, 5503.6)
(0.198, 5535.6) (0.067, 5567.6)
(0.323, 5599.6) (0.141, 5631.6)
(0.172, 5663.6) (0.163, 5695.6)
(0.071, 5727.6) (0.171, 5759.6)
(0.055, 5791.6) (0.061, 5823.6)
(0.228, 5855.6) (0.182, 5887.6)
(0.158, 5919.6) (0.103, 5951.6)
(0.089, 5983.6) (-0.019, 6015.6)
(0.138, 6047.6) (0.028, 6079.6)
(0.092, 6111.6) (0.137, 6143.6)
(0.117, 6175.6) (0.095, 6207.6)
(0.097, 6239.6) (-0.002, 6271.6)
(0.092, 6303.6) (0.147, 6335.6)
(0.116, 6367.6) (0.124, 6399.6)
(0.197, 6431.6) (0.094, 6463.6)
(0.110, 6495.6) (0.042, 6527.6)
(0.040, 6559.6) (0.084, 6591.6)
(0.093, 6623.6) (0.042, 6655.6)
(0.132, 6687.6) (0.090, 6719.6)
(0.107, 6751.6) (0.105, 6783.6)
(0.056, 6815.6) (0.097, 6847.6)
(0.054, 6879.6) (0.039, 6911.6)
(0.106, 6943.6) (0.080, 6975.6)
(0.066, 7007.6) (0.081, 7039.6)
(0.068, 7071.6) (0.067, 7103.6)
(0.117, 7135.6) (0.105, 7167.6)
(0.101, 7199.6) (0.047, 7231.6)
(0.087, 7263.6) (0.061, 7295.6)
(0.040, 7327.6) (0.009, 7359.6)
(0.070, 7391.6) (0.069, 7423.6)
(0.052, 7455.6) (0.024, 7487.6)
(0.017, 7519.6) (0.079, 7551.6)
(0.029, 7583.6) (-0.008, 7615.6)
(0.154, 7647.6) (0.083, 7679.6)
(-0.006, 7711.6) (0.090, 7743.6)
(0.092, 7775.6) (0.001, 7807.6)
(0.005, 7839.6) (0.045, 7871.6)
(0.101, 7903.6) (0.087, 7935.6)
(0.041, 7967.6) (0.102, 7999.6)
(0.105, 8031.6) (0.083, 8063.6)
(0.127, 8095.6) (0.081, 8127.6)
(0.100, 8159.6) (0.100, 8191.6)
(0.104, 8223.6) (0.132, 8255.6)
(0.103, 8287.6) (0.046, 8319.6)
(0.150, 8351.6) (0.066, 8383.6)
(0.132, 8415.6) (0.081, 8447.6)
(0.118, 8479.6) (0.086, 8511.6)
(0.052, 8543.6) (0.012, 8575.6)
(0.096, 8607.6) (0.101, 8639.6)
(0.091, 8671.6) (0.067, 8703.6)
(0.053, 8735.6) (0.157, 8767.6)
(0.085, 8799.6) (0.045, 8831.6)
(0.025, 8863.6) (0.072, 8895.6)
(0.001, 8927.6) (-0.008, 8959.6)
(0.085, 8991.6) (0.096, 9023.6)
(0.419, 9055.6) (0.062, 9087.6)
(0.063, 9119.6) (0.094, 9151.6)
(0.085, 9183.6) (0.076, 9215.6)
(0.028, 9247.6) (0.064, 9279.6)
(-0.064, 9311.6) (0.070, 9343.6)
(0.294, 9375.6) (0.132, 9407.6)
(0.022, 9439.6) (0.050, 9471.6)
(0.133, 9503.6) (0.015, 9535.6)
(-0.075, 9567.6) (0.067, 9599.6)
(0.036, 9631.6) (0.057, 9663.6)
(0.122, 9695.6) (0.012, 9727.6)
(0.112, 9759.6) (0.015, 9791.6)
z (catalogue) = 1.426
